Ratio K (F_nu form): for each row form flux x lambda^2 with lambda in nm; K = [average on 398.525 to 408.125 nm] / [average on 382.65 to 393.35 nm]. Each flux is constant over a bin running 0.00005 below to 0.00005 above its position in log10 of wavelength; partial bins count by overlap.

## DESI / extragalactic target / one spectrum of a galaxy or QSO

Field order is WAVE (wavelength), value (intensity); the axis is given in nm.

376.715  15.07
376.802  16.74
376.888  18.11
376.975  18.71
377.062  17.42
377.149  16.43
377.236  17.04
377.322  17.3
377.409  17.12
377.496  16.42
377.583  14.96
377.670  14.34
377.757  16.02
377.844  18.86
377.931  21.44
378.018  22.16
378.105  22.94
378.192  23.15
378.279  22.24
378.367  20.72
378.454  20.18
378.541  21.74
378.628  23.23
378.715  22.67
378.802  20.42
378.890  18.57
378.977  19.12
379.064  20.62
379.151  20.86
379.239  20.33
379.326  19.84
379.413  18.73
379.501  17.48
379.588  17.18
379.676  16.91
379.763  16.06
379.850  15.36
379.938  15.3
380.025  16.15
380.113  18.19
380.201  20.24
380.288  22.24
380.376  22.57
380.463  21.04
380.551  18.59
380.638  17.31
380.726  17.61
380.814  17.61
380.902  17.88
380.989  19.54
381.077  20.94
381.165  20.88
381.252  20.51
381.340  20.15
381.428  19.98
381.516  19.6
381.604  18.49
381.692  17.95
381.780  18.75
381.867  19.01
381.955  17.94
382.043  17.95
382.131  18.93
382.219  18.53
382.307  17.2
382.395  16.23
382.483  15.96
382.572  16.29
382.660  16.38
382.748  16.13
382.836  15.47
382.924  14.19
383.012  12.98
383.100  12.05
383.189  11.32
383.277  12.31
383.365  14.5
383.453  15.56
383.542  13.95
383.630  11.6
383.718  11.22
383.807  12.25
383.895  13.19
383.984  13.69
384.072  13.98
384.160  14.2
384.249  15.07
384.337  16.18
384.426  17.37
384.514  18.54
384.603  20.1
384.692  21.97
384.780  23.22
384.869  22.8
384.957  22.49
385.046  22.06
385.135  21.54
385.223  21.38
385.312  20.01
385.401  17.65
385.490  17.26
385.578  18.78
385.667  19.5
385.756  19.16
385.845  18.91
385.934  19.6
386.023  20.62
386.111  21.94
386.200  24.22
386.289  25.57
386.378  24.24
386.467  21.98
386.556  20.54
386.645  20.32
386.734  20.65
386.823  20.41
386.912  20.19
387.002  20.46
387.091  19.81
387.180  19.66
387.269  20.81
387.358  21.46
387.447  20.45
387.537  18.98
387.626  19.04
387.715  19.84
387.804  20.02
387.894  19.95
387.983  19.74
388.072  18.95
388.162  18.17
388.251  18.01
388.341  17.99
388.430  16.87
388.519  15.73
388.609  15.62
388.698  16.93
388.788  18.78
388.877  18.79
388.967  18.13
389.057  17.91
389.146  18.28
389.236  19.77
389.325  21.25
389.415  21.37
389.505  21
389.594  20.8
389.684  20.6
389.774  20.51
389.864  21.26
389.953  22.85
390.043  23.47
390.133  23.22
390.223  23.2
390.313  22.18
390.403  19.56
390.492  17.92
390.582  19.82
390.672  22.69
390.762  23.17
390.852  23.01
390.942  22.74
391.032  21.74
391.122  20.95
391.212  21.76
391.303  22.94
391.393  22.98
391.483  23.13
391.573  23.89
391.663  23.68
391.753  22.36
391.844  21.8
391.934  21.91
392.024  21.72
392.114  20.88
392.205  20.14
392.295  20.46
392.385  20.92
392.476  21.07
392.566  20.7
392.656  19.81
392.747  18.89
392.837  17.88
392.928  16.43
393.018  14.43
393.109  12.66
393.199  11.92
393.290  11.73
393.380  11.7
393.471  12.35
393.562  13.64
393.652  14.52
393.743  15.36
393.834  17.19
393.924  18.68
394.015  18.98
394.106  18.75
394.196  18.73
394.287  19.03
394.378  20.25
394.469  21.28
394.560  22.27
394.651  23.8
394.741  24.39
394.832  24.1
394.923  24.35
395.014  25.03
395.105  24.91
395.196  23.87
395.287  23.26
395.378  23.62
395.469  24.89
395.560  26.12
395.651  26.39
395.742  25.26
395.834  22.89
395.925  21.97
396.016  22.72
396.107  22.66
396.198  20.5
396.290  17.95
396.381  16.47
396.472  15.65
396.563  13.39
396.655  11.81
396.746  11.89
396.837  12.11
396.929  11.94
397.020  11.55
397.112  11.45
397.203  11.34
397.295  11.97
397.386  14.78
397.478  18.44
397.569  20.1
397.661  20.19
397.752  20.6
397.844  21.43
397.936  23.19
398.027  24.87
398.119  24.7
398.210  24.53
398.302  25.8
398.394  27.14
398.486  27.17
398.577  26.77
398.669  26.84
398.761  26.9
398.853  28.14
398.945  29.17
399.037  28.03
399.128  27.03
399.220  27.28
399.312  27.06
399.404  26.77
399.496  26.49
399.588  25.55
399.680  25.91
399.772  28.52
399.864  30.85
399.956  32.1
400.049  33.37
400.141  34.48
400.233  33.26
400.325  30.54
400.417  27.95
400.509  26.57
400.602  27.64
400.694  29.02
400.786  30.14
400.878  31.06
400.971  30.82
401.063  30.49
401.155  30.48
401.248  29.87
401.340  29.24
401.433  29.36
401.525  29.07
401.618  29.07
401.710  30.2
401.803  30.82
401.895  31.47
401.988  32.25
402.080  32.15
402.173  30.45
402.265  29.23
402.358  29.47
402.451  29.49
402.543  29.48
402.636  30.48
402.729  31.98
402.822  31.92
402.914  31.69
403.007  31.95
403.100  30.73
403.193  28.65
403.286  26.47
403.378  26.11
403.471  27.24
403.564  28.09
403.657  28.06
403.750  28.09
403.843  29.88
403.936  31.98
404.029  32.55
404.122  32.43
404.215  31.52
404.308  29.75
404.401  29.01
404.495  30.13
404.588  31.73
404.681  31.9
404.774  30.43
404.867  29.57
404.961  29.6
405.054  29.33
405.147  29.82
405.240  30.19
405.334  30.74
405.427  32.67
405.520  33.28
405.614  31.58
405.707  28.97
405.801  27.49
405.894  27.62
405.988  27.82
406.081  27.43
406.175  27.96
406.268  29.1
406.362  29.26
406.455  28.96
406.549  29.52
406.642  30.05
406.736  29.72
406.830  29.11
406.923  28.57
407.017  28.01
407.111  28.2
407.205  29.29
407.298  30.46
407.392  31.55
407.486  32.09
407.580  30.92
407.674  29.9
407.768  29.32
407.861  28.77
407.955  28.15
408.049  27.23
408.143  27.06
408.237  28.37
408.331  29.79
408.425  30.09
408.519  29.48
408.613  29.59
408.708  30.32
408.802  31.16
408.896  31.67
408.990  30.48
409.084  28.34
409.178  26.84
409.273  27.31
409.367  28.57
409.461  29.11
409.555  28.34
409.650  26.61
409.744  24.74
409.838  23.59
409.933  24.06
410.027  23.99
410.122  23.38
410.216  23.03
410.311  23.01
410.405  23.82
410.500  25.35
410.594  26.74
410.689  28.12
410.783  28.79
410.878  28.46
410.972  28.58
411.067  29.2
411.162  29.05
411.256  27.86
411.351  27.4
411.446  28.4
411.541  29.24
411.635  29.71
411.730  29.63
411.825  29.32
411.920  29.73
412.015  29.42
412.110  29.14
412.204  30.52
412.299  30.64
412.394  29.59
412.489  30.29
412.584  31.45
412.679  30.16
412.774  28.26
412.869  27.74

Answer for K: 1.7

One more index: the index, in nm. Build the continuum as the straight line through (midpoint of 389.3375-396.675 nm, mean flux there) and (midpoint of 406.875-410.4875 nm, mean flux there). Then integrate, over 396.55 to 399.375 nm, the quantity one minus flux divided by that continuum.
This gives 0.24 nm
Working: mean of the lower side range 20.5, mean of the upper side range 28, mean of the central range 21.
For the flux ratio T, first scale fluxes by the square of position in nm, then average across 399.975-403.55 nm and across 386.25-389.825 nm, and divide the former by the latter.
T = 1.64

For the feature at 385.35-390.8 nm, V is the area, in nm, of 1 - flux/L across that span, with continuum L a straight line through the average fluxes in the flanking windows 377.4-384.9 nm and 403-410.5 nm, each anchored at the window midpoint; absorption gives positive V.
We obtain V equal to 0.19 nm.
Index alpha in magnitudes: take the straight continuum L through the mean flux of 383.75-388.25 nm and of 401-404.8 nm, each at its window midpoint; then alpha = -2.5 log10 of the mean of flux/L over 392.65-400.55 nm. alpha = 0.22 mag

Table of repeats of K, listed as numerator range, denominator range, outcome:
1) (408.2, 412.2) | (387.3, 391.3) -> 1.54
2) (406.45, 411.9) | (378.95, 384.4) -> 1.90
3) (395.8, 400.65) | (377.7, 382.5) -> 1.31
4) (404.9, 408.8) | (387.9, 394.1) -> 1.64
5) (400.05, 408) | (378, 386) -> 1.84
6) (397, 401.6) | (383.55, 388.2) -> 1.45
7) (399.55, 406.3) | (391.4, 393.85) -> 1.73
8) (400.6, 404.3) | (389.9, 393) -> 1.48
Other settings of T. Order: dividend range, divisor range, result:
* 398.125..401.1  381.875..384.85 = 1.97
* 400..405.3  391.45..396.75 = 1.59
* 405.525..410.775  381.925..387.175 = 1.77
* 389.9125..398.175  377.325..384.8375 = 1.19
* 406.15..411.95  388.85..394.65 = 1.56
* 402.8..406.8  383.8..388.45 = 1.67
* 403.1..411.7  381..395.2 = 1.65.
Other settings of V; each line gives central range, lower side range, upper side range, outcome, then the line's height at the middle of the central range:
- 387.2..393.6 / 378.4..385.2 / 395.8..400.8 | 0.299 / 20.7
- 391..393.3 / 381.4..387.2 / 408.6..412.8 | 0.110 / 21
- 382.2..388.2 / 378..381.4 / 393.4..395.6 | 0.538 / 20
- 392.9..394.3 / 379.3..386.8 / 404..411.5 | 0.457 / 22.7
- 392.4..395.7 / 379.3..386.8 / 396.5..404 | 0.550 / 23.4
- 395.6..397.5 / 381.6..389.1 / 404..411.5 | 0.534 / 23.5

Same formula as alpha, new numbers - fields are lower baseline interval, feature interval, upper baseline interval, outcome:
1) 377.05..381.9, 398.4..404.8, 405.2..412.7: -0.13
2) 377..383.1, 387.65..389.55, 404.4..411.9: 0.16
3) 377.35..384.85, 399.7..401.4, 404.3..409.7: -0.14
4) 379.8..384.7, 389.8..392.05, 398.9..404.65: 0.02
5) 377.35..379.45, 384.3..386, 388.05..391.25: 0.00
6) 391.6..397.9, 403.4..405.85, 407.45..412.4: -0.21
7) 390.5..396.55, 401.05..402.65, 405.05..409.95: -0.18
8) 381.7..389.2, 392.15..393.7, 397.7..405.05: 0.37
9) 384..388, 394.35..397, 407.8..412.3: 0.12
